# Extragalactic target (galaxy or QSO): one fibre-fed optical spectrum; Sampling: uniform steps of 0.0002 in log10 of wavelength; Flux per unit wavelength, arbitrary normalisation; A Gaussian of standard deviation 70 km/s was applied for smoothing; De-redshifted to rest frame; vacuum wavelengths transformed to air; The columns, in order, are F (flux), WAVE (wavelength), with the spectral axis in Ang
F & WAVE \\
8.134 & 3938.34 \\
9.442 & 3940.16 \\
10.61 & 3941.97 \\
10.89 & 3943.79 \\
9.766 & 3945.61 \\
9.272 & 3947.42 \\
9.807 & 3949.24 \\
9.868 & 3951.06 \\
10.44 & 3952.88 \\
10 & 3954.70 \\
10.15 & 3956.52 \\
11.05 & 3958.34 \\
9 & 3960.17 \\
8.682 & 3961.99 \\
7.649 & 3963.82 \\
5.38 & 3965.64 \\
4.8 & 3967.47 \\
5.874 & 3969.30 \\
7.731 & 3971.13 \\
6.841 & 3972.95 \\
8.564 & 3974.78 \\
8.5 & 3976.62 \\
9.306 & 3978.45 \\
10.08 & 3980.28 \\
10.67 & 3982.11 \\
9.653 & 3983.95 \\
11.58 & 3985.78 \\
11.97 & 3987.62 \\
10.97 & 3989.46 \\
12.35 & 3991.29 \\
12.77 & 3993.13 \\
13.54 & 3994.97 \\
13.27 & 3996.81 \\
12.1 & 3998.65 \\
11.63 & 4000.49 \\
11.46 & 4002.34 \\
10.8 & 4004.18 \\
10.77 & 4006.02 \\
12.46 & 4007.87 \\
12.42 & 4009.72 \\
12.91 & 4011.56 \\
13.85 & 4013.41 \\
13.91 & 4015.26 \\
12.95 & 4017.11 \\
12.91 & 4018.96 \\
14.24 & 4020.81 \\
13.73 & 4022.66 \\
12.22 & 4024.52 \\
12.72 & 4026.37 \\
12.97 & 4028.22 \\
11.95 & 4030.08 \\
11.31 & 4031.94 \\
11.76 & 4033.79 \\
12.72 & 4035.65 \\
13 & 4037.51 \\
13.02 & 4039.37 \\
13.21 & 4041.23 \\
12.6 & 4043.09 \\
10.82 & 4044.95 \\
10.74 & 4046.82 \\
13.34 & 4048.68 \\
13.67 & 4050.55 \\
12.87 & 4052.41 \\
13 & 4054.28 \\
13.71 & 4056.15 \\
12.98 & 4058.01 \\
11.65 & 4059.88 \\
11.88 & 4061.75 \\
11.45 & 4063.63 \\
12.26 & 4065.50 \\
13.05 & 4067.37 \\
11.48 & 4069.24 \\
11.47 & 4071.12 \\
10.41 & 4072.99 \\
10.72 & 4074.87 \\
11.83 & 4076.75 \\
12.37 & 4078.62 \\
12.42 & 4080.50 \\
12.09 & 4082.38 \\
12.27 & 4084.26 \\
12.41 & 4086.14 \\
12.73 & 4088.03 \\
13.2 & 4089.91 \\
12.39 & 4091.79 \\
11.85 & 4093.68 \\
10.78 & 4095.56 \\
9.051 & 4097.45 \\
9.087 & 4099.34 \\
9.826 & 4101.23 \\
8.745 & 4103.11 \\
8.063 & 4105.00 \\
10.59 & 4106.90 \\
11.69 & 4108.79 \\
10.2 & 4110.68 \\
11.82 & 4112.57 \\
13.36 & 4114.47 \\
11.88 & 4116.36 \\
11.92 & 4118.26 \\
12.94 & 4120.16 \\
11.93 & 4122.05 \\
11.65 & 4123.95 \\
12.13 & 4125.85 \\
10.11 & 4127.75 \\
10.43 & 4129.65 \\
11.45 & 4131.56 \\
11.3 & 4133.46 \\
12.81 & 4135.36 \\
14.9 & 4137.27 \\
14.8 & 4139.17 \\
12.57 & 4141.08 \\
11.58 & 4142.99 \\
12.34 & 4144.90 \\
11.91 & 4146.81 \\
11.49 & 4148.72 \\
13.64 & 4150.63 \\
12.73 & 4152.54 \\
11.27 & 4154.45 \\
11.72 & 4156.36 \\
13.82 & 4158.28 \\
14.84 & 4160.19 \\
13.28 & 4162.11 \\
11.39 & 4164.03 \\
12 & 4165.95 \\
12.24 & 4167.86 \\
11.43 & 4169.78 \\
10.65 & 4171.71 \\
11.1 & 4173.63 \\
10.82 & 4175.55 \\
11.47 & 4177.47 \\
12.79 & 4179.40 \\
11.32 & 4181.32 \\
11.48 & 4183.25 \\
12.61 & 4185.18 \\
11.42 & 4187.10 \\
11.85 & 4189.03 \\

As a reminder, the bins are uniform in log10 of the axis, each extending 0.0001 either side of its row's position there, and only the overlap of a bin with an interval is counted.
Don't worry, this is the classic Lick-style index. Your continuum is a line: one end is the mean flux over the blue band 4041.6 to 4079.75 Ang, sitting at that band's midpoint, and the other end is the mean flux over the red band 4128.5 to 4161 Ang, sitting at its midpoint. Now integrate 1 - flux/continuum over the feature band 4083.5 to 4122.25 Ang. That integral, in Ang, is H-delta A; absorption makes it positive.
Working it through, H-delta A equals 3.40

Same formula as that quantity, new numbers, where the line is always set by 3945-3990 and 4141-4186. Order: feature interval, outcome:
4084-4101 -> -0.7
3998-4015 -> -4.3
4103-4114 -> 0.8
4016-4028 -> -3.9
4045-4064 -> -3.8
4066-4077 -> -0.8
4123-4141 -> -0.9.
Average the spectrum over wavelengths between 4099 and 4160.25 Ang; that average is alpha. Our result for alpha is 11.8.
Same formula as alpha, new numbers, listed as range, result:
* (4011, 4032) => 13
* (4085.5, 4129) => 11.2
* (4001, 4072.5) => 12.5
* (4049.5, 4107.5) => 11.6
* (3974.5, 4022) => 11.8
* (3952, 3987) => 8.76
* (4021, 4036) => 12.5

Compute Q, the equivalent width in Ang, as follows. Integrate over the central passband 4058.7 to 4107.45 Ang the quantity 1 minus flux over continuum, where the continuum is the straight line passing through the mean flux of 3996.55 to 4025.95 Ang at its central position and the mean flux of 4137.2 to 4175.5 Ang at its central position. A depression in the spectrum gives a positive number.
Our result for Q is 4.6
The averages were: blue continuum 12.6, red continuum 12.4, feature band 11.3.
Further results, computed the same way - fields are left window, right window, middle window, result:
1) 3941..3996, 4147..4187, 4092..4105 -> 1.54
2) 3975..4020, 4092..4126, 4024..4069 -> -4.08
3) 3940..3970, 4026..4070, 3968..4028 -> -4.18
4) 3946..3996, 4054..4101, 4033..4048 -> -1.70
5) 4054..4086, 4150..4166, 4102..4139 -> 2.77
